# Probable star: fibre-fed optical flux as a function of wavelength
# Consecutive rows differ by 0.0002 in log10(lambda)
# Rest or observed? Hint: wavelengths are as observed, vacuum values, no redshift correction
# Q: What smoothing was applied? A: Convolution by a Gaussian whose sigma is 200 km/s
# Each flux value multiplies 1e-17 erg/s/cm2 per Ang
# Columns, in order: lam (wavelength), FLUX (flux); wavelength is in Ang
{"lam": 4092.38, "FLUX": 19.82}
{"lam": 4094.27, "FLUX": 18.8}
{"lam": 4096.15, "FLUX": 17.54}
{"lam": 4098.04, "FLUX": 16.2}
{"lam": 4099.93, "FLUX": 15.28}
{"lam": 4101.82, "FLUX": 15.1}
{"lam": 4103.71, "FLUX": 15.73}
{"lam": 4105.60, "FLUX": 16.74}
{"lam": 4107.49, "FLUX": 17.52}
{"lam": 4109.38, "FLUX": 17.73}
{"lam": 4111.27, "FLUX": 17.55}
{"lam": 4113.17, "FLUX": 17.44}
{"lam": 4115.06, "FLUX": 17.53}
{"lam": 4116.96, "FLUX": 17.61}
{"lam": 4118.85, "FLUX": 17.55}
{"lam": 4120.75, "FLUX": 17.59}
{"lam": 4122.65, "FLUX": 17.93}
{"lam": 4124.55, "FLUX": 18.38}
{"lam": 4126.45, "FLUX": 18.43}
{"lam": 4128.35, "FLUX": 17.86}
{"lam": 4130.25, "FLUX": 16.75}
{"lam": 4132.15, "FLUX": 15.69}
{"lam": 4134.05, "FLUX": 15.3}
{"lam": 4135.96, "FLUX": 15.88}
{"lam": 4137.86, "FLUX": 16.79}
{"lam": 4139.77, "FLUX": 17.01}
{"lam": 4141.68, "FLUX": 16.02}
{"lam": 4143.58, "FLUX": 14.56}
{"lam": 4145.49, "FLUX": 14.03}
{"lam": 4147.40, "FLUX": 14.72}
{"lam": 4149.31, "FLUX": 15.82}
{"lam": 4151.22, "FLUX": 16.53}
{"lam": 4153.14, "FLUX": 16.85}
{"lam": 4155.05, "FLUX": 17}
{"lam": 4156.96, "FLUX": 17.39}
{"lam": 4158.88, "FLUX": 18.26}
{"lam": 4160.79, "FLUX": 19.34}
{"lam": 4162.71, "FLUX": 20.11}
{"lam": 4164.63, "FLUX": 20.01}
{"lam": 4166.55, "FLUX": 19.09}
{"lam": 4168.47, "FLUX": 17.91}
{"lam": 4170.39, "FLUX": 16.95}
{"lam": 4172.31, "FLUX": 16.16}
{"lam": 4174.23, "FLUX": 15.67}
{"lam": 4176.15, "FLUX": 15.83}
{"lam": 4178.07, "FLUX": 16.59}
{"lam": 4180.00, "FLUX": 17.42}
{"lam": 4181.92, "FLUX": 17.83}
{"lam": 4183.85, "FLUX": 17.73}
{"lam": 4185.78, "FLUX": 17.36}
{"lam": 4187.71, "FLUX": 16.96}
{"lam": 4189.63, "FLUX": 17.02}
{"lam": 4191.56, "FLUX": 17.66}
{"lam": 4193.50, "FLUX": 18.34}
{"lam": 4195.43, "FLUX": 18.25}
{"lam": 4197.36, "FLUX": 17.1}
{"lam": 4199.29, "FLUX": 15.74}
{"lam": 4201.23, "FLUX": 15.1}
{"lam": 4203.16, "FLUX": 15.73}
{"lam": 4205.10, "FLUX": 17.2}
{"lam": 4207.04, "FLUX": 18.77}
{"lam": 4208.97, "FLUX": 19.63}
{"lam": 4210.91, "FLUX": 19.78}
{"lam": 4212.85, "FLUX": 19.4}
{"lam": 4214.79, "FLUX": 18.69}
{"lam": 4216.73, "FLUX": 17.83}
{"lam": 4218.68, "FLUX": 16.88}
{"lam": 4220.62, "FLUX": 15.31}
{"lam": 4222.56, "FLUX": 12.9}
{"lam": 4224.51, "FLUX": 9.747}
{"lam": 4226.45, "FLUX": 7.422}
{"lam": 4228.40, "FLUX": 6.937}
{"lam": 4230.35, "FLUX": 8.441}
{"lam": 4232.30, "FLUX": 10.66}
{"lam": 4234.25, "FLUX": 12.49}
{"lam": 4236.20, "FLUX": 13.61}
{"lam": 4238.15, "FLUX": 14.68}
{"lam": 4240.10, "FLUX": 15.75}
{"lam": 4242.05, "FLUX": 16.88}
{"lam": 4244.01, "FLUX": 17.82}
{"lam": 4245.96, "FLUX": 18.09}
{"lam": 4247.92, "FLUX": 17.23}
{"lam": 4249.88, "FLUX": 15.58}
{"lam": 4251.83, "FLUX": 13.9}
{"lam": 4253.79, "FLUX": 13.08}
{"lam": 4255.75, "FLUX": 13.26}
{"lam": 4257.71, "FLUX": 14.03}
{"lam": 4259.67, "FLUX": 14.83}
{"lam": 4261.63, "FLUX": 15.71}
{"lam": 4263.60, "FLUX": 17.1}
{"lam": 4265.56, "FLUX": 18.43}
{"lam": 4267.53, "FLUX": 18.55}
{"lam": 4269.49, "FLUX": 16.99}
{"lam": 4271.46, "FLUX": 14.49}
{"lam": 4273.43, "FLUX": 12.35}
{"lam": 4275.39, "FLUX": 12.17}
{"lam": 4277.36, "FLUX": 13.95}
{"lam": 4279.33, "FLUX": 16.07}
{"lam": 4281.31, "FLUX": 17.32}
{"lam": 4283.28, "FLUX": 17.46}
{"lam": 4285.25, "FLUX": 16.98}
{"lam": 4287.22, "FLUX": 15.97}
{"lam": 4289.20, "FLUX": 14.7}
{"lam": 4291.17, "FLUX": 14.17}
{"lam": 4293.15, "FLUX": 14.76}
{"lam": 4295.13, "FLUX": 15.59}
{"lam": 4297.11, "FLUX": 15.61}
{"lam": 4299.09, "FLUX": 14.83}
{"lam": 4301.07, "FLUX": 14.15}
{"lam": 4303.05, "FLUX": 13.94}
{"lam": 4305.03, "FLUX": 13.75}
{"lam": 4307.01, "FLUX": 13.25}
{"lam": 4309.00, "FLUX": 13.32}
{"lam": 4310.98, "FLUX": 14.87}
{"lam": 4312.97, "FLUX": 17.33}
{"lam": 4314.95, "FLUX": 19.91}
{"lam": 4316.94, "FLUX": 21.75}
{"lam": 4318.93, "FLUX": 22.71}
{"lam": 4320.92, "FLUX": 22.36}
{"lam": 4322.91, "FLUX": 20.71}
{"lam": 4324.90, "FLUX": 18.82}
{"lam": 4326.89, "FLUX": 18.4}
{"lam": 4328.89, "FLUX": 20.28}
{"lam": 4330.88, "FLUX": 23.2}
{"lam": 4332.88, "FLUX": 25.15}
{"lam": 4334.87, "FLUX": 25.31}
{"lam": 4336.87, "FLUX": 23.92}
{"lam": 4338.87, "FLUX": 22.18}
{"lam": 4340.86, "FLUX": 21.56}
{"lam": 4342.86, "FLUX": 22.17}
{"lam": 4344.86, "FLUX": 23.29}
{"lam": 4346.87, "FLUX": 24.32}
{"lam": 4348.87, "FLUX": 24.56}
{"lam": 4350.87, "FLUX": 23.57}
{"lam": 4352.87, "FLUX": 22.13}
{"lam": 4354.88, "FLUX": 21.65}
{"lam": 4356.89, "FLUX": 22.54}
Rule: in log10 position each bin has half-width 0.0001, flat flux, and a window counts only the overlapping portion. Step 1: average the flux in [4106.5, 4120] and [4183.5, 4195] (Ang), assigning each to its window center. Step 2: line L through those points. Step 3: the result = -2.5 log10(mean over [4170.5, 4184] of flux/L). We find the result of 0.05 mag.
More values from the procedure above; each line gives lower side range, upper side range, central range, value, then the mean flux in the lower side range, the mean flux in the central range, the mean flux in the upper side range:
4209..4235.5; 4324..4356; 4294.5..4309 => 0.343 mag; 13.8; 14.3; 22.5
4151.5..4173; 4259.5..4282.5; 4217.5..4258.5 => 0.205 mag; 18.1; 13.6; 15.7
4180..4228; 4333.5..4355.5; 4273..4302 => 0.329 mag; 16.5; 15.1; 23.2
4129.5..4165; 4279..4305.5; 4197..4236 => 0.096 mag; 16.7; 14.7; 15.4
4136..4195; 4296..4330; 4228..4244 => 0.311 mag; 17.1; 13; 17.4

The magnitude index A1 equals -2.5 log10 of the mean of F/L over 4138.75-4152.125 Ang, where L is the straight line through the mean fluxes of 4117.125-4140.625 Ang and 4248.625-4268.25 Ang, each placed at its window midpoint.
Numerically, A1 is 0.09 mag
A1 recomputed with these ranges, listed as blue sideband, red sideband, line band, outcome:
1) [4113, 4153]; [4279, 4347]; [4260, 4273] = 0.09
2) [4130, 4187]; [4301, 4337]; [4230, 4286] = 0.20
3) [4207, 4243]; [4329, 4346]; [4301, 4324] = 0.22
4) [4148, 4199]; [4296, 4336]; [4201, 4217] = -0.03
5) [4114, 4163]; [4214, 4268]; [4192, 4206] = -0.09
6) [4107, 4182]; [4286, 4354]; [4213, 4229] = 0.30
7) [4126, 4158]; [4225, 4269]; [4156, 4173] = -0.16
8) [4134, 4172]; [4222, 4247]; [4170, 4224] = -0.17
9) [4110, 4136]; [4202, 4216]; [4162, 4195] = 0.03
